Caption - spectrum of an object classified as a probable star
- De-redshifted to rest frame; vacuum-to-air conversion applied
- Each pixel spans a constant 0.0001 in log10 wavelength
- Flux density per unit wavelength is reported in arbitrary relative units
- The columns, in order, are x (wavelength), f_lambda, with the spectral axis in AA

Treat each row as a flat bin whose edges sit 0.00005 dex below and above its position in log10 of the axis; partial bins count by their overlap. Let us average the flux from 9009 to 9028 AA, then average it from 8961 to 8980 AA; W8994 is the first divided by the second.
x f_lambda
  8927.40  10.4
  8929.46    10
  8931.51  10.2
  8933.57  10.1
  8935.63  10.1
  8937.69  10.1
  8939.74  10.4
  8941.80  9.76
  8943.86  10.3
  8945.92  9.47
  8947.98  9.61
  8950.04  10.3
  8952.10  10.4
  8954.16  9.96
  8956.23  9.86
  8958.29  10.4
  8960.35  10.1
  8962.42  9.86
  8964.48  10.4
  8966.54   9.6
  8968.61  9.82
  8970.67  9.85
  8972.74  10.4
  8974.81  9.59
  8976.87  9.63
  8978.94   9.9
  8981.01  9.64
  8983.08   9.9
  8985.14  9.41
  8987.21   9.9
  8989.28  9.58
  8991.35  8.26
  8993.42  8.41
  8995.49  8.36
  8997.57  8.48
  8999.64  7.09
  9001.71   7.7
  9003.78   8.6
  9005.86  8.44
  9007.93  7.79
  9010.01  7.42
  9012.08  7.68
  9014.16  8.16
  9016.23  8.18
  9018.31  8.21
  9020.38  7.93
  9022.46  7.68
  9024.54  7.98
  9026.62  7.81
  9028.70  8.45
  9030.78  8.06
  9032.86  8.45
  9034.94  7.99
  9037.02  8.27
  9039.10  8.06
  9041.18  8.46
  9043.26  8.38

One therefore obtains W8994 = 0.8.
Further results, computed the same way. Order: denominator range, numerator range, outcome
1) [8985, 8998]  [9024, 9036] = 0.91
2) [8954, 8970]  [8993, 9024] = 0.80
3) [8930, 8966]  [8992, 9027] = 0.79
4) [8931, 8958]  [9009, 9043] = 0.80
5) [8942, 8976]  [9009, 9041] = 0.80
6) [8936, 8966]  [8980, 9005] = 0.87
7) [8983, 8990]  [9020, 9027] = 0.81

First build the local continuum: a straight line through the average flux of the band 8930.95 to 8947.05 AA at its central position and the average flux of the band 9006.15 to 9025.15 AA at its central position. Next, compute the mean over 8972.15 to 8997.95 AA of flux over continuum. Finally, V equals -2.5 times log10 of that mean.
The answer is -0.07 mag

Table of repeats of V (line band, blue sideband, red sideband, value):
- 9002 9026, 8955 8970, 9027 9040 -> 0.09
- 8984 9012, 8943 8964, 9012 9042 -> 0.06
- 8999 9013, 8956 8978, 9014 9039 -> 0.12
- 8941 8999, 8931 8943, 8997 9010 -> -0.07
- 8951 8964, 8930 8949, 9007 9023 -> -0.07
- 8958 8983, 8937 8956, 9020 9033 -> -0.06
